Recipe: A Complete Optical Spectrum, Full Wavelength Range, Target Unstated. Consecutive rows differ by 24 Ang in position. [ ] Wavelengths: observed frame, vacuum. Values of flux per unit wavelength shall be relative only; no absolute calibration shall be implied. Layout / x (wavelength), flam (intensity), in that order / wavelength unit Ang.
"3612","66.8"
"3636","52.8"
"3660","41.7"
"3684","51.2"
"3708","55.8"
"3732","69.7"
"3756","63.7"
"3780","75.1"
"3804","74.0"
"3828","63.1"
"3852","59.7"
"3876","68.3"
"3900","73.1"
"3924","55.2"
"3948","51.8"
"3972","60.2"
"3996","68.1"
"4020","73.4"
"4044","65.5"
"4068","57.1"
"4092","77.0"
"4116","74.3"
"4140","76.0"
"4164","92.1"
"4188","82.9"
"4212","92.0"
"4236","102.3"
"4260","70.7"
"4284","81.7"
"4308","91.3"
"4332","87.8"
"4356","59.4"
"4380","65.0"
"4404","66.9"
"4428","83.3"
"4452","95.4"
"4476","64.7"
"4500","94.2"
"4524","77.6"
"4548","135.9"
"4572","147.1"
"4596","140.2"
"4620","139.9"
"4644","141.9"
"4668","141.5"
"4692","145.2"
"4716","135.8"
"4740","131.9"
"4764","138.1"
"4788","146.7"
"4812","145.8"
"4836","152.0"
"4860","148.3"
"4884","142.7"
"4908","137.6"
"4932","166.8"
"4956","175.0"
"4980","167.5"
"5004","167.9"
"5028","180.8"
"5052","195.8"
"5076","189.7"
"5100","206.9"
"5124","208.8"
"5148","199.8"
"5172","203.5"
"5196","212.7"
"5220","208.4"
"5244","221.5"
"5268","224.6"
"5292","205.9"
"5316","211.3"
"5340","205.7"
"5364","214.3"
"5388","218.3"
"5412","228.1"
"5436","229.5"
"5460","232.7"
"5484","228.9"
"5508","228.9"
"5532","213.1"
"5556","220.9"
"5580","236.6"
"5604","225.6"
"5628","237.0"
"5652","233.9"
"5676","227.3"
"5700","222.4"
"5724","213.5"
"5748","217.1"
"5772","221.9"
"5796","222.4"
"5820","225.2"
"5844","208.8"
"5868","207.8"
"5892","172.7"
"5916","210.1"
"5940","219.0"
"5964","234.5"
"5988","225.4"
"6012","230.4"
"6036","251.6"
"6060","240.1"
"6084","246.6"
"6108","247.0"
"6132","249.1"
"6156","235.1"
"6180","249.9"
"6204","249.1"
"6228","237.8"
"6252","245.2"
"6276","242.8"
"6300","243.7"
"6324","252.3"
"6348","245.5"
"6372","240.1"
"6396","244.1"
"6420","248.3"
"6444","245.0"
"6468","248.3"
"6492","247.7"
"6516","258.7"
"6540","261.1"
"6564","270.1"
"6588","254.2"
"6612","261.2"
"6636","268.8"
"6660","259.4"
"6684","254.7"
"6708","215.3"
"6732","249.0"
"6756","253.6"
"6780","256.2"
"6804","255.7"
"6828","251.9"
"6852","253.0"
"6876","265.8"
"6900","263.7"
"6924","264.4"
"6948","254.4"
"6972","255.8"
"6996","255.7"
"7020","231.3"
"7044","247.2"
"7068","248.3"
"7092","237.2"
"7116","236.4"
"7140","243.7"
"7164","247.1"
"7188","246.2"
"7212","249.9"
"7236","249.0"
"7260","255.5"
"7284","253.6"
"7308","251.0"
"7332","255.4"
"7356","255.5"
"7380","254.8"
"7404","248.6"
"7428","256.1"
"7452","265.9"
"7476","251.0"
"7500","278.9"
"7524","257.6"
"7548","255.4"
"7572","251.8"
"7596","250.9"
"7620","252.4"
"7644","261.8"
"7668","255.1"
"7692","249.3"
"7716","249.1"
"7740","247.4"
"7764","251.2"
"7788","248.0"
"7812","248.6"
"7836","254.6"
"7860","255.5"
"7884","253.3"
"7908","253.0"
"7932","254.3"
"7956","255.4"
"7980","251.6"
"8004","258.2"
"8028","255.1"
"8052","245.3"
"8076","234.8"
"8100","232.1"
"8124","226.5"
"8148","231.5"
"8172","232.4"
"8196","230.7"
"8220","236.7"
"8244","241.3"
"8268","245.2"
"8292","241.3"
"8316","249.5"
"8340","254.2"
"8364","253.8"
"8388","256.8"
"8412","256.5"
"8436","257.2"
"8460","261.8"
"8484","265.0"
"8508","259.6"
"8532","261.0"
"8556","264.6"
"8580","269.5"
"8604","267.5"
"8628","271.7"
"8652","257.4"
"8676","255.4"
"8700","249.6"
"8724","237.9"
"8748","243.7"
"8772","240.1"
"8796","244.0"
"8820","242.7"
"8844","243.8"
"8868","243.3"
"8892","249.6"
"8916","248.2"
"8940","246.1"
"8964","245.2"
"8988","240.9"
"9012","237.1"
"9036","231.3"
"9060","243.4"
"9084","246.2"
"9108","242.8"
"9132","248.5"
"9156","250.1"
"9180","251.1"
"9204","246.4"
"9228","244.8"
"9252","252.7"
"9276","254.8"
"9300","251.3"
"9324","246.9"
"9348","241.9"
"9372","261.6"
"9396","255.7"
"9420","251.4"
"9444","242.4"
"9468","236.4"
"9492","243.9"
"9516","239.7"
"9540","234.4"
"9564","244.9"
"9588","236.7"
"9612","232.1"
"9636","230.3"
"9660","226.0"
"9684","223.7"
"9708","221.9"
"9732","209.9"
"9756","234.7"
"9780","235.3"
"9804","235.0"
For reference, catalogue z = 0.14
